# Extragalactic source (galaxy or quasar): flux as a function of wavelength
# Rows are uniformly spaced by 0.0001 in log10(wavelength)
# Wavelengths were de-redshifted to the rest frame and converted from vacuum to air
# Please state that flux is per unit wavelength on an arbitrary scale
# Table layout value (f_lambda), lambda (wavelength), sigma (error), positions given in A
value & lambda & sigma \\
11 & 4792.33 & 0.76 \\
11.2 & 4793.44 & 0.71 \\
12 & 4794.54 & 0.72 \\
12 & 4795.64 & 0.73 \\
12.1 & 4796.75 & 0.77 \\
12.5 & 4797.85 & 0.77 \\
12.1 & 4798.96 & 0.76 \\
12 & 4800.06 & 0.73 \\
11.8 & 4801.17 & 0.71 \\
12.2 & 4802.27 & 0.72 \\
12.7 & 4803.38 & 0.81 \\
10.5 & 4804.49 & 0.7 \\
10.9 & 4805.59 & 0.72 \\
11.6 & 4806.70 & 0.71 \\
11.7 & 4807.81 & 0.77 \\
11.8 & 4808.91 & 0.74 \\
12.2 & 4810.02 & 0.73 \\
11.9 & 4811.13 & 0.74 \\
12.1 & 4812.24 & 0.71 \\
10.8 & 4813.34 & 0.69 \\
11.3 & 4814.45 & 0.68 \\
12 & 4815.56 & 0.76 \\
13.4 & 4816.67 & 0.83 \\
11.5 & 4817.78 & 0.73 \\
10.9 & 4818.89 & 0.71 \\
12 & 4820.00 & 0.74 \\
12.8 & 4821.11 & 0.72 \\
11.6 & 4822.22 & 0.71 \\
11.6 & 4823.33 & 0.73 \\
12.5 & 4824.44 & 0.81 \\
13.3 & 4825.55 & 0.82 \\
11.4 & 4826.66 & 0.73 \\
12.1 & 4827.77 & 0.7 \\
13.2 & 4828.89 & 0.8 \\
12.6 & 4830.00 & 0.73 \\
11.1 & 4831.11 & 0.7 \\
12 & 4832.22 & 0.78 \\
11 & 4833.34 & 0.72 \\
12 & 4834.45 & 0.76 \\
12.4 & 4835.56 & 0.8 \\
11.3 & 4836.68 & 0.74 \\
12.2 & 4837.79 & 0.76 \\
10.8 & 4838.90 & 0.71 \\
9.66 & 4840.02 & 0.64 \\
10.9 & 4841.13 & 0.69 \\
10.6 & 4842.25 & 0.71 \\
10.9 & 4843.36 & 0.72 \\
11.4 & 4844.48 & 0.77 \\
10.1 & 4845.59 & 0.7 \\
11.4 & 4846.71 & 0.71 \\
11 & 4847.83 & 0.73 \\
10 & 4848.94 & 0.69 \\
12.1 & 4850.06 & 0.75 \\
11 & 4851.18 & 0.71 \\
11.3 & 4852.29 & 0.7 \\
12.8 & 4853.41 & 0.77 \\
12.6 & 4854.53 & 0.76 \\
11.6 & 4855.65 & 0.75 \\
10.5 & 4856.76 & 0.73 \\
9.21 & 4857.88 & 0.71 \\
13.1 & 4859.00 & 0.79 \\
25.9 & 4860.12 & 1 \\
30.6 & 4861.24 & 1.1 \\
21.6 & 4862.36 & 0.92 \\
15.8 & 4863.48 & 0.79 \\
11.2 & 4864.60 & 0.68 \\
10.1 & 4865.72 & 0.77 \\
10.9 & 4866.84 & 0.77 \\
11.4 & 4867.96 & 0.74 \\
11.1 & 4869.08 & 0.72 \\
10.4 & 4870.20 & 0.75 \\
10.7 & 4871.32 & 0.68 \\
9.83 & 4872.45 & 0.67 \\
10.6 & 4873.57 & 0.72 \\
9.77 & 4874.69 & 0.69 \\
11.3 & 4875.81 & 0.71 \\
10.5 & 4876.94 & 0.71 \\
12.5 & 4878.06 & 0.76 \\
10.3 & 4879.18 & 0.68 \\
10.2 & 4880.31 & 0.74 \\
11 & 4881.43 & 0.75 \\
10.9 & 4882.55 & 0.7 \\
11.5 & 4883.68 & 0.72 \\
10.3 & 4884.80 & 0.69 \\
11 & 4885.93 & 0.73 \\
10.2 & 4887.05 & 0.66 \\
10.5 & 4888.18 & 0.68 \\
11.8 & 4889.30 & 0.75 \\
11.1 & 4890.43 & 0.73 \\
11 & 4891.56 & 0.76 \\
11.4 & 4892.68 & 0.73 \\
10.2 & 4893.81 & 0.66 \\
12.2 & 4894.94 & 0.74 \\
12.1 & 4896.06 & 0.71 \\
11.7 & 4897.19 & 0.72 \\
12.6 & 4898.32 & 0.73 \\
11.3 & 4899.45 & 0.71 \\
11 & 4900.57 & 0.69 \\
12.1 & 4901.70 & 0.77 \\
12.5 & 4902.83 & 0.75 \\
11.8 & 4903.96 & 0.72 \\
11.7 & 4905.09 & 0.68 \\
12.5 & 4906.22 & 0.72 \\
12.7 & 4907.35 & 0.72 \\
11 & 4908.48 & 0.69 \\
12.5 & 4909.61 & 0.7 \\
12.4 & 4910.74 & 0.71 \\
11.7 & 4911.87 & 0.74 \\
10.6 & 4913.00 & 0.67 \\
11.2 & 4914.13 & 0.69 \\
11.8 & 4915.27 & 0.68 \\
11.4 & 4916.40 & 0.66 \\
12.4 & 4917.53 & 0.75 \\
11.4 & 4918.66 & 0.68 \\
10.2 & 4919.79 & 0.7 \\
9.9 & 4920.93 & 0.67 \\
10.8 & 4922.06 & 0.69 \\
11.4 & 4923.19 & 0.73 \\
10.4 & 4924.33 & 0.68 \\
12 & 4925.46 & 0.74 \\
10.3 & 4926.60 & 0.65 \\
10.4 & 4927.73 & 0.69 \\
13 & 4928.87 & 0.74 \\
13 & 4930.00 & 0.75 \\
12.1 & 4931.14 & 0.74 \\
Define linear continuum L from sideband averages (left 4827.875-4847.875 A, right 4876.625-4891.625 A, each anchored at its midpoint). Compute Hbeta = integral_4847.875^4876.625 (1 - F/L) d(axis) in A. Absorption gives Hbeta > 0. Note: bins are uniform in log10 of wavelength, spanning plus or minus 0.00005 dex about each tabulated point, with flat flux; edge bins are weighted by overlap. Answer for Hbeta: -4.7 A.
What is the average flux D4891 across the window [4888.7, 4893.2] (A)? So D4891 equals 11.3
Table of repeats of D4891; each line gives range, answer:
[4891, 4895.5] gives 11.2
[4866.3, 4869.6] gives 11.1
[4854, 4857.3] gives 11.6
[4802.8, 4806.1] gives 11.4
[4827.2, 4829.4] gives 12.6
